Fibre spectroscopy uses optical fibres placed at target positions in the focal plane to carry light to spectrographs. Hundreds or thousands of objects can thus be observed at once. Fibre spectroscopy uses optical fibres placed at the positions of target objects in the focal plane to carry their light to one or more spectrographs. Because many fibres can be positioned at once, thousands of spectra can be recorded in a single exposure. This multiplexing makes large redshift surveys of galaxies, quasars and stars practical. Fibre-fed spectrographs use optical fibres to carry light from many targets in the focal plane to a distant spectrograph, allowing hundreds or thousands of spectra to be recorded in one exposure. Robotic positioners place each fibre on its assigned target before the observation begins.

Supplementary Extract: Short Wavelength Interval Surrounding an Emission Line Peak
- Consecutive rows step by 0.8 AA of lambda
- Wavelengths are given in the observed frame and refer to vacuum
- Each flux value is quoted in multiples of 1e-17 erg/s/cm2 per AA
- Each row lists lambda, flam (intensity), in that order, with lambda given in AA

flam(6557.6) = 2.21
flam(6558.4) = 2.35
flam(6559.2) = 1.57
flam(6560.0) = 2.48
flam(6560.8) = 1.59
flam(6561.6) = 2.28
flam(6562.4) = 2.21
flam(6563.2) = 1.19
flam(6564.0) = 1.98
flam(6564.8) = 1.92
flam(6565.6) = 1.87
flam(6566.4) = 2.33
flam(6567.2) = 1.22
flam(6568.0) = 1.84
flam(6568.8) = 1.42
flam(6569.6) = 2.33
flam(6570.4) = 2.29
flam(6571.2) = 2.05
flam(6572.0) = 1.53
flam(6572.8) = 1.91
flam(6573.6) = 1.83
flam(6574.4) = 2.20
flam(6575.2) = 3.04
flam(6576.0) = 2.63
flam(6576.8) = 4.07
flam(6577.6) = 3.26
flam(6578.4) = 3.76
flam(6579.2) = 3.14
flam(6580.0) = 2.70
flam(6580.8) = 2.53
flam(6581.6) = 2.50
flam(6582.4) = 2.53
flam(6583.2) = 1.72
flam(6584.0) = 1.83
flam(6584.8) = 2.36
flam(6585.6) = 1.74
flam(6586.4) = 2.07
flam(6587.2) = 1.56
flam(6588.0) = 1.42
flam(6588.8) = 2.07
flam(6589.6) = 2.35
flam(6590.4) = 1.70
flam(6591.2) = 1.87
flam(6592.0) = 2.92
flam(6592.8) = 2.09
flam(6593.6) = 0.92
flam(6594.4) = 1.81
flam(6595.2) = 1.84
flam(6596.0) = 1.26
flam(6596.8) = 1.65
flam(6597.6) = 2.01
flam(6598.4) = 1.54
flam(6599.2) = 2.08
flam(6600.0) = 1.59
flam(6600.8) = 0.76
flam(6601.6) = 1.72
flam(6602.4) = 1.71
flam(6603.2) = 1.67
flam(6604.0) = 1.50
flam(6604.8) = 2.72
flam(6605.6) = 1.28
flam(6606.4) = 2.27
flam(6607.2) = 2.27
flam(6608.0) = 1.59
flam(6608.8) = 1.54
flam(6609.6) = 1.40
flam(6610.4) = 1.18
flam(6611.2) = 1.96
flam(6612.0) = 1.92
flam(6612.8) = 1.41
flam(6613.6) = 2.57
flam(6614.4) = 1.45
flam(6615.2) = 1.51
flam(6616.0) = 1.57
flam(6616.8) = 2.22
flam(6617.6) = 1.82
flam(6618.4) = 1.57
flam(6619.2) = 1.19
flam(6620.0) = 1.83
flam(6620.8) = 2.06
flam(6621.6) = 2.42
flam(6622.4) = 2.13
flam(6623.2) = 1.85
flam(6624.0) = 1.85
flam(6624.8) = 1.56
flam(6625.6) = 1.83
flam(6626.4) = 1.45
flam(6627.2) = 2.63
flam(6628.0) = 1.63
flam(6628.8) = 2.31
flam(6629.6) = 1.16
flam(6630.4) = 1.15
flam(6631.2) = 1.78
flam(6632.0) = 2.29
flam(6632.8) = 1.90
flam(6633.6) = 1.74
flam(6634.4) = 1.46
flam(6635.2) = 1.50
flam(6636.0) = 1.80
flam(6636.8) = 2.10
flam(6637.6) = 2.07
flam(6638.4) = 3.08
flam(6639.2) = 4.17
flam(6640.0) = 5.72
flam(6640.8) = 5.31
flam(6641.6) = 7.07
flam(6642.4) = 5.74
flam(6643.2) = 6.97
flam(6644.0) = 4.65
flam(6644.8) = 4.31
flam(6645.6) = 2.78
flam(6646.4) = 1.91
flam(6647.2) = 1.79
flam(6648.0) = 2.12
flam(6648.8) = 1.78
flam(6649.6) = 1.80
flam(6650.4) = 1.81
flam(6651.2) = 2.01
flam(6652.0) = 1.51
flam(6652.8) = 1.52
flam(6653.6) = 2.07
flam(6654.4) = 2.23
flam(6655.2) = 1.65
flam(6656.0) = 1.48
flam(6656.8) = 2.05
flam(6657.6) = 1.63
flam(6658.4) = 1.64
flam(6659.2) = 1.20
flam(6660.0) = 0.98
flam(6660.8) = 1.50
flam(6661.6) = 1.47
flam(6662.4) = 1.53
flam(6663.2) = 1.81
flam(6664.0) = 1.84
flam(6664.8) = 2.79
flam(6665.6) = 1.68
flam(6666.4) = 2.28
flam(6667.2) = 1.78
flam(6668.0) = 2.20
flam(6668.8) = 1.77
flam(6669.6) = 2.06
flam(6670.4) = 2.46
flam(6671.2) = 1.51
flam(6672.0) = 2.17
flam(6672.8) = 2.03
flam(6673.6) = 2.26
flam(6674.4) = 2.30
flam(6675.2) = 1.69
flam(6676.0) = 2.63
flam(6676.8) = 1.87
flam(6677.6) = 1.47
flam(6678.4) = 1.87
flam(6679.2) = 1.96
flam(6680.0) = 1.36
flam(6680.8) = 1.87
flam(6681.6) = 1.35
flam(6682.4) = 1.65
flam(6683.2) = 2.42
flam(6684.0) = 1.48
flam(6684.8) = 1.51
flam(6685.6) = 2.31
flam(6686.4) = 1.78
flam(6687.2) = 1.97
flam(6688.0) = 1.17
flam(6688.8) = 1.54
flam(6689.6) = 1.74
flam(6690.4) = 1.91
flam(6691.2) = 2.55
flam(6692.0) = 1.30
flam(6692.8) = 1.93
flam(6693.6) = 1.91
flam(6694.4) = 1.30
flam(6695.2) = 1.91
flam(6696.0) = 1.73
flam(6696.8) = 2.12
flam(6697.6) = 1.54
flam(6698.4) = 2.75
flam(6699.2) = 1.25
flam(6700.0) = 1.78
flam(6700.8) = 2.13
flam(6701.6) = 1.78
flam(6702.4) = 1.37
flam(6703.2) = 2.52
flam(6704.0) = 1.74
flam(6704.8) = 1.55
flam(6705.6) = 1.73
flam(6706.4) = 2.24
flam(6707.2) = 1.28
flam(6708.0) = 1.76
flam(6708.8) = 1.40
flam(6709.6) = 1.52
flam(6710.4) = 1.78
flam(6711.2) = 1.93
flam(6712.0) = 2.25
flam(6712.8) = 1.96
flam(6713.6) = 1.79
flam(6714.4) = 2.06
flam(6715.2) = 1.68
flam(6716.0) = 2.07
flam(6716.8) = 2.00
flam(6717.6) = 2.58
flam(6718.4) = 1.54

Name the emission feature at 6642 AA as [O III] 5007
